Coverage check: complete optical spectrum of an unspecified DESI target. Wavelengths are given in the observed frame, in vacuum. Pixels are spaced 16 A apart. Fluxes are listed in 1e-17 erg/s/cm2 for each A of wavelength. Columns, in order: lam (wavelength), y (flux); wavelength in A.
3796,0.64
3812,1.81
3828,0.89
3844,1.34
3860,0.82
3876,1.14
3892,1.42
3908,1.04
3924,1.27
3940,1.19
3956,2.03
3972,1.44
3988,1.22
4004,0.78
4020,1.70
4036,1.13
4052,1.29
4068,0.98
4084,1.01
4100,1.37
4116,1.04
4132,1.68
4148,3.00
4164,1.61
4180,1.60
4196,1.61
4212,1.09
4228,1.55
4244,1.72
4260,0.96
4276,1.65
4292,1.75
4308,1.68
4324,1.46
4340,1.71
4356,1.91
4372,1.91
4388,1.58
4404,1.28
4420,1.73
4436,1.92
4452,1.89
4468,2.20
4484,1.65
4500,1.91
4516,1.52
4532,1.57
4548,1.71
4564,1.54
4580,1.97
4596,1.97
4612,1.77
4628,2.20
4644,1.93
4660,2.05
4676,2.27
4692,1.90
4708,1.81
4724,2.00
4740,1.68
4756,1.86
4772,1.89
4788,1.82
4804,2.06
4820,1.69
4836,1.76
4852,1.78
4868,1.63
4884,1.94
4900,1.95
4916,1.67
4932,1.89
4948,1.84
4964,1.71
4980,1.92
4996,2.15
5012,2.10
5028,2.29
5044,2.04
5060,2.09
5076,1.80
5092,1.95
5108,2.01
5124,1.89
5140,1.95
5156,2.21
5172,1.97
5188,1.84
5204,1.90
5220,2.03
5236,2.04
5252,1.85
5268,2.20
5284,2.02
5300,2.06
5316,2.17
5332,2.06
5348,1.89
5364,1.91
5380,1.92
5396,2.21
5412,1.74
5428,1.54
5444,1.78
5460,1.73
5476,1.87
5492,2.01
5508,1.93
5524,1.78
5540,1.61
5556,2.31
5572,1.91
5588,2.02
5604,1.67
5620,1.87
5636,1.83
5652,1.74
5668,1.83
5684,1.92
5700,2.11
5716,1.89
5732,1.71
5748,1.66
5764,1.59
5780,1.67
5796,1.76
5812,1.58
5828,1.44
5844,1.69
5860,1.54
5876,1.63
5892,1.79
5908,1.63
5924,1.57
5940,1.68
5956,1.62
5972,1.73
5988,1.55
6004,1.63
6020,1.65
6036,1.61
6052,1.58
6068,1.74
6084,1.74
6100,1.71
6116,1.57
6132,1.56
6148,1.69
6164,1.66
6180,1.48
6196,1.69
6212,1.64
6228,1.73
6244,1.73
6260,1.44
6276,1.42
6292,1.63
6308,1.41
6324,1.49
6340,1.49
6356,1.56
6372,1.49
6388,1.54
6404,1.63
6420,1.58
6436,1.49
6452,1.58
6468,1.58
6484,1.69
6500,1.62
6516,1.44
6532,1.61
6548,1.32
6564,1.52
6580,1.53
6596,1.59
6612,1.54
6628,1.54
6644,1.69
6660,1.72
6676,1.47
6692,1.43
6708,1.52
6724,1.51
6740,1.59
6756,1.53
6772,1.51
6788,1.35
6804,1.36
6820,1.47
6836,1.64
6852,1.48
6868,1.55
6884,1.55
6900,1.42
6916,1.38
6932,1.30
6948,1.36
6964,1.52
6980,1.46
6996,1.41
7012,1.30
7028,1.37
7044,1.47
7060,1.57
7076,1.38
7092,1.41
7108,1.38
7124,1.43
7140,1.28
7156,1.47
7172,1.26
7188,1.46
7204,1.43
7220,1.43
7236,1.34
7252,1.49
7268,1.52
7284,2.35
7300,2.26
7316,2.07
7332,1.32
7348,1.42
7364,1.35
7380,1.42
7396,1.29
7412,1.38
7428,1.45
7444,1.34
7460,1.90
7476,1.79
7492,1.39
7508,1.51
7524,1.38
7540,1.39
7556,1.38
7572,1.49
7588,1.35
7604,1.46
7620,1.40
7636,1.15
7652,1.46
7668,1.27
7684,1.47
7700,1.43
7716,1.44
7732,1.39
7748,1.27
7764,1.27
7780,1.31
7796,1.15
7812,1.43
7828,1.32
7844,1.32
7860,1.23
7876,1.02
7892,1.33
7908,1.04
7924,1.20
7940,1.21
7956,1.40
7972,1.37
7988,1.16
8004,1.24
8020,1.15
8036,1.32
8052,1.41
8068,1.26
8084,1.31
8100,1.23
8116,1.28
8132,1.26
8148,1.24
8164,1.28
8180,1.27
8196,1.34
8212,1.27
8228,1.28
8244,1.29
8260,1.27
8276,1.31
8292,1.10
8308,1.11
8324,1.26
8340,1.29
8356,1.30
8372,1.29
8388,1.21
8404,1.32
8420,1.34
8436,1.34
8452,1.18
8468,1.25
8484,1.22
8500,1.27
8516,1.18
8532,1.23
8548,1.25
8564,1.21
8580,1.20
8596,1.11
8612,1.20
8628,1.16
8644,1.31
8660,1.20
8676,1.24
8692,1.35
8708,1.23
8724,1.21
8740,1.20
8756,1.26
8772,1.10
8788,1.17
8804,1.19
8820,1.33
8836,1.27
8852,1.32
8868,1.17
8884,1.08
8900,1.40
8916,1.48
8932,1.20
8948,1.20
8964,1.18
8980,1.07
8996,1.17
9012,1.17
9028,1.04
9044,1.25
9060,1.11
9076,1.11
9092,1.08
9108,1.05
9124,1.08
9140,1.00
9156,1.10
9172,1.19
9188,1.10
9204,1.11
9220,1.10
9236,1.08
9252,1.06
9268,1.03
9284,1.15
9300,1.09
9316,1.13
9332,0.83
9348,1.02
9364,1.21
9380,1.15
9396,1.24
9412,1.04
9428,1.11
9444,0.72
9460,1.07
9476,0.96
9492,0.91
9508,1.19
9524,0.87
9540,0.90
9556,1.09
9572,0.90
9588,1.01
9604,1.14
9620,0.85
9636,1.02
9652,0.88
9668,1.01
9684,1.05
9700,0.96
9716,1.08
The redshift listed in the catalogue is 0.11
